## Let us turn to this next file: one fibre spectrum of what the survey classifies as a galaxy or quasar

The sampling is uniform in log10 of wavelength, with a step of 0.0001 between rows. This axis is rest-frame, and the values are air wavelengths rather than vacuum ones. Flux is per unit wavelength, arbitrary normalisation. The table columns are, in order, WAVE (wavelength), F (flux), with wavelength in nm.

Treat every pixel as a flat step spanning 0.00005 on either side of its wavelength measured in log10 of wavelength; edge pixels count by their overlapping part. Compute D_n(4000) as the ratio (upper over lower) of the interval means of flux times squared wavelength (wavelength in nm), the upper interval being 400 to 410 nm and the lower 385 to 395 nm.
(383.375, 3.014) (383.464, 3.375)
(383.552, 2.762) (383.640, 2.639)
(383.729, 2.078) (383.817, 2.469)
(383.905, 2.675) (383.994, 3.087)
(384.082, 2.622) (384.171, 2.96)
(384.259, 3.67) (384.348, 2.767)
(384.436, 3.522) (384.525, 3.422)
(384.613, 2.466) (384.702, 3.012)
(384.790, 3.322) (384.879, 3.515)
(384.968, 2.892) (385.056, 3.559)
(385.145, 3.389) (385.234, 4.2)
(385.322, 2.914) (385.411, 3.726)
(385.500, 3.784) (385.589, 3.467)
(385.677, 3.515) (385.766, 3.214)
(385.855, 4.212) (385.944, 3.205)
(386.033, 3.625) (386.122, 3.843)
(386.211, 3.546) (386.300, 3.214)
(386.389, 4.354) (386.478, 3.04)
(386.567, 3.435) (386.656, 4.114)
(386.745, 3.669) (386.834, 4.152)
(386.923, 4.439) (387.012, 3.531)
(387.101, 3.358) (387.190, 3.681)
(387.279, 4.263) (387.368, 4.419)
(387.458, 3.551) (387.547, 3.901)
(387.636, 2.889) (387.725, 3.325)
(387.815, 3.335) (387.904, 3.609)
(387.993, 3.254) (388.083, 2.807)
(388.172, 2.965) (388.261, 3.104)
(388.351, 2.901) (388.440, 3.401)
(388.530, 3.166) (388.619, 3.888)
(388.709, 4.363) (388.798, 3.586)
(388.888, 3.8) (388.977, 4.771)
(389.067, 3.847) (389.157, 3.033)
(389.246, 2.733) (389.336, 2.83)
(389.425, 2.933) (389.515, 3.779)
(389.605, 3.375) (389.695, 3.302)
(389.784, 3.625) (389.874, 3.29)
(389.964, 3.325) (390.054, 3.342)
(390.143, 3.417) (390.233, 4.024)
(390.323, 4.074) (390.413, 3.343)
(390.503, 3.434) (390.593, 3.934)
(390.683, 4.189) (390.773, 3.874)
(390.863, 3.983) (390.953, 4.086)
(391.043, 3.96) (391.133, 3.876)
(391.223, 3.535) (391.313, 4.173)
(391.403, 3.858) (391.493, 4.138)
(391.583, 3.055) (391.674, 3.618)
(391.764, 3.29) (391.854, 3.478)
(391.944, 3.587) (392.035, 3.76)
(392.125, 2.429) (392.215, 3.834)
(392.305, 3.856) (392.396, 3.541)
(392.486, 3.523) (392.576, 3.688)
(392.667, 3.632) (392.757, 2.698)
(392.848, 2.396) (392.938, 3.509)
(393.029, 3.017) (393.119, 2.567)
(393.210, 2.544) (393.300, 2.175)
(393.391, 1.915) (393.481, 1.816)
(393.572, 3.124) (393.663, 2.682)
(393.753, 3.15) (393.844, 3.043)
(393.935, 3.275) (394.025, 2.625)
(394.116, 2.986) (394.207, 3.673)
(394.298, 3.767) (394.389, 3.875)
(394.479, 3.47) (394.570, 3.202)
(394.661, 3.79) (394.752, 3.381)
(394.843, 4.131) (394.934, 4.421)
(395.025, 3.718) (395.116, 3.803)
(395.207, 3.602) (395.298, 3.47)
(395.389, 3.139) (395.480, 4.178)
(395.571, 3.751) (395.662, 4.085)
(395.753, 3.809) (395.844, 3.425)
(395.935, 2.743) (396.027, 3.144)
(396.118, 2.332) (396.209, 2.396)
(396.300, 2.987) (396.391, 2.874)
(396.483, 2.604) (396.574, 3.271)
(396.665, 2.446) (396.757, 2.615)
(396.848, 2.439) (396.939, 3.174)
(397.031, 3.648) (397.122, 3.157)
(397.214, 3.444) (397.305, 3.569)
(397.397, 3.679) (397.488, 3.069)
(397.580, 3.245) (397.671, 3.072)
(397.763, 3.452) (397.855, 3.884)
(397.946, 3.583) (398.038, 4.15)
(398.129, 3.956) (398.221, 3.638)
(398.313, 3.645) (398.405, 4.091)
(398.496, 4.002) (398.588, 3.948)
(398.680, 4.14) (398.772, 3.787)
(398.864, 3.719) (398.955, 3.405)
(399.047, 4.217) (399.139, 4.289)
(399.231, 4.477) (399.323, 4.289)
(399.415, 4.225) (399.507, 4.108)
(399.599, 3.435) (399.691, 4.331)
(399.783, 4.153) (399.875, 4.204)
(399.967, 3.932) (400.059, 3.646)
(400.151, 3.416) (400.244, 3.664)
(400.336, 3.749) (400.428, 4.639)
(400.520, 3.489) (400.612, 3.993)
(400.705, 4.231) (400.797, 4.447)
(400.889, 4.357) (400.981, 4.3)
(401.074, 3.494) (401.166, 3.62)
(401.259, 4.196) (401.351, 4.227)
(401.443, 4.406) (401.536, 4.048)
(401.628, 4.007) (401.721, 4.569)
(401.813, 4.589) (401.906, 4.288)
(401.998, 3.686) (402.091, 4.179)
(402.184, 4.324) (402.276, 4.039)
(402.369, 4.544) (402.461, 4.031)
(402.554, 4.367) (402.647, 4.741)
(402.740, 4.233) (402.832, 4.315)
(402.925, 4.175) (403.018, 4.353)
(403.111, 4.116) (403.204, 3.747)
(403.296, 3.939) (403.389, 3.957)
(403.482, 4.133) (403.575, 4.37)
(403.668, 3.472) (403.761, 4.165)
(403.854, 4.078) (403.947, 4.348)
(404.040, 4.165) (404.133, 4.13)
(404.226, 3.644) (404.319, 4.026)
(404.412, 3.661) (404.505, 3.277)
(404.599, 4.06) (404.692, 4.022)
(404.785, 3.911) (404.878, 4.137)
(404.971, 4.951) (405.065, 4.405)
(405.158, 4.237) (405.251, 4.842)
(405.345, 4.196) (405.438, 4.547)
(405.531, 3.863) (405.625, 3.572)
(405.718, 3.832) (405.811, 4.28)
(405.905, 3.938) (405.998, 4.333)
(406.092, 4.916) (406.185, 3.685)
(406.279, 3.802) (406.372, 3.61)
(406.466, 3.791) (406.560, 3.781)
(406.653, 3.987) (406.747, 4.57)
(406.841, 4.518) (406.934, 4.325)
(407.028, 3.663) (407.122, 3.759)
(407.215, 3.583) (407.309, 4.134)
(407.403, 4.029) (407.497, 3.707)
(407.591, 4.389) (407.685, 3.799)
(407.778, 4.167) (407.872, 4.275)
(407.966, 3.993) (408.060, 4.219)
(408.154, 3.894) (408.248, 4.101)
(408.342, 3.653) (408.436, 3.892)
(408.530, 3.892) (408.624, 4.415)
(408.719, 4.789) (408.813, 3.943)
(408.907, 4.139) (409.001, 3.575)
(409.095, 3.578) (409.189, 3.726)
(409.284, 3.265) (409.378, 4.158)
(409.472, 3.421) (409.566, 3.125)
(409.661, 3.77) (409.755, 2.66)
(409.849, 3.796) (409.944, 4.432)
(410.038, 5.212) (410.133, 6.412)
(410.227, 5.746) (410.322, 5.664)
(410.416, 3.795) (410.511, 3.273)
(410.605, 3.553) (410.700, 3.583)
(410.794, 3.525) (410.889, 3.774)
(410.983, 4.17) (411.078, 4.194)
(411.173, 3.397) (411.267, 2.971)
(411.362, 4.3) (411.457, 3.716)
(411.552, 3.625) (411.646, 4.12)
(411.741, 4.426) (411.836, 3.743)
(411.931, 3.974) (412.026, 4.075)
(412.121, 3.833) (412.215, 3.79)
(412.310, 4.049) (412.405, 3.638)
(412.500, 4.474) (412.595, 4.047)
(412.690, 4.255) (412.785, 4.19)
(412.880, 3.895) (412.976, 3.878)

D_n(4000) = 1.3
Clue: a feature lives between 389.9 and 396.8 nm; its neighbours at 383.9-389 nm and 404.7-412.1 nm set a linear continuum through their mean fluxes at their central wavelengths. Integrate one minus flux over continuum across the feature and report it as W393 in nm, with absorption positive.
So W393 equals 0.565 nm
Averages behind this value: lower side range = 3.49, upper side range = 4.04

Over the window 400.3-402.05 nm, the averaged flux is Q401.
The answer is 4.13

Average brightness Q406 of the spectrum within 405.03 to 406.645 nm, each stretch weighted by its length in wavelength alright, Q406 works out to 4.09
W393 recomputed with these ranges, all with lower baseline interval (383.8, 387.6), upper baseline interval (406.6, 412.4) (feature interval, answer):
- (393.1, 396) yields 0.302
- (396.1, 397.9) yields 0.315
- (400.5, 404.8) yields -0.275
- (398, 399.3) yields -0.068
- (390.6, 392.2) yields -0.043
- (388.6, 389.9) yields 0.009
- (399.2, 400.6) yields -0.068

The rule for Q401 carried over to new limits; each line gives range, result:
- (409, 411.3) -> 3.97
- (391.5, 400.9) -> 3.48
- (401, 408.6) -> 4.09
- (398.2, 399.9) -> 4.01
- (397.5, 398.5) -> 3.67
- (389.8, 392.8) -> 3.63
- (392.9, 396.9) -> 3.16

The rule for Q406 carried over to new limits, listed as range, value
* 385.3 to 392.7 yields 3.59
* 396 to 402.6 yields 3.76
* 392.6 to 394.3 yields 2.86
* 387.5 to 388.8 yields 3.36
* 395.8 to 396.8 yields 2.8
